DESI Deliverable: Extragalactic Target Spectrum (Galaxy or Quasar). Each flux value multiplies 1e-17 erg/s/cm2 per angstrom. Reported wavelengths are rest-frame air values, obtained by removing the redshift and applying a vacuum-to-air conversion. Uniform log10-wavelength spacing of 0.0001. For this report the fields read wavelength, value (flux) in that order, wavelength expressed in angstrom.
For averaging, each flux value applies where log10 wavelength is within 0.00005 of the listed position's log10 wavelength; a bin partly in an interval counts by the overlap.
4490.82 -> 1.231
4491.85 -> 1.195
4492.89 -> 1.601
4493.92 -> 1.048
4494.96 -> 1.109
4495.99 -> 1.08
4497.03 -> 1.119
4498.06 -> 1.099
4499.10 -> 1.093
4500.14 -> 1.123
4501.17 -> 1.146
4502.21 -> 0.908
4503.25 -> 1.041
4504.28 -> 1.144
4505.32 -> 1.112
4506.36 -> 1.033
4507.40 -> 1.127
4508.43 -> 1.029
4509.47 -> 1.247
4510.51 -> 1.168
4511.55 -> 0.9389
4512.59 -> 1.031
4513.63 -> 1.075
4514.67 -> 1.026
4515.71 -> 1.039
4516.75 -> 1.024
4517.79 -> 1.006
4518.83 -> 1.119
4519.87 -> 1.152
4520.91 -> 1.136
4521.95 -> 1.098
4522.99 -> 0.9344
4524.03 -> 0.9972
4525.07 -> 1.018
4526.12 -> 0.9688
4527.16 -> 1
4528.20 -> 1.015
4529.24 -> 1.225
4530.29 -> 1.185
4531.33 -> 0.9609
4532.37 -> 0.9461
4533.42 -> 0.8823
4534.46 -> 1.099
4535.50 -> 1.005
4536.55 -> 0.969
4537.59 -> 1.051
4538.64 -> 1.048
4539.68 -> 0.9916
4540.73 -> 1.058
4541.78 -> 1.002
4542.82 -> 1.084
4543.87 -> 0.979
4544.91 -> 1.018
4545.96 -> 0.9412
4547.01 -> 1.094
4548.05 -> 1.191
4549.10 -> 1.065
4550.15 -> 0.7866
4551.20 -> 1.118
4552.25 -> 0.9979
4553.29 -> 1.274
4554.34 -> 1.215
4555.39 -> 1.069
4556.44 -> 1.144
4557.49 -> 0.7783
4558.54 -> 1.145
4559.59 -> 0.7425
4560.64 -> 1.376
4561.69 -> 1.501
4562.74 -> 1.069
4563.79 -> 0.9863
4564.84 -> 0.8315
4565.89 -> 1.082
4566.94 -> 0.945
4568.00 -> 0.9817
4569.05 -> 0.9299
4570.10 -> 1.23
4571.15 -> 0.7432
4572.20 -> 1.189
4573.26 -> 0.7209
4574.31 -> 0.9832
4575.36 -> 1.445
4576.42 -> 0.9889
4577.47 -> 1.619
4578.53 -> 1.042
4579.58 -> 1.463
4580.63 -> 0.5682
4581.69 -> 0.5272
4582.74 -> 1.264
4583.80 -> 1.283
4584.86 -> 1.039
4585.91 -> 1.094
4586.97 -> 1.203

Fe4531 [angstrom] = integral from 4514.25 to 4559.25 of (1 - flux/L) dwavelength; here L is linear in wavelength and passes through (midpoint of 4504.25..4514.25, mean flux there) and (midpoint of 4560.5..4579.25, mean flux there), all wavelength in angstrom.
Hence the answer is 1.9 angstrom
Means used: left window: 1.09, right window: 1.09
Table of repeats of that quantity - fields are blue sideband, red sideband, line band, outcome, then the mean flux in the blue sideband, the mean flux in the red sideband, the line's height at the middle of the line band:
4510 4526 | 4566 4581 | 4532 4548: 0.58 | 1.05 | 1.07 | 1.06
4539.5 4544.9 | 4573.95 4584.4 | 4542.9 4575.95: 0.52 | 1.02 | 1.12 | 1.07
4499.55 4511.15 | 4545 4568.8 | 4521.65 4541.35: 0.99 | 1.1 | 1.06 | 1.08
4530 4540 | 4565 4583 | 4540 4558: -0.49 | 1.01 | 1.04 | 1.02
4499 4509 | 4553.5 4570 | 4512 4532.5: 0.42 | 1.08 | 1.06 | 1.07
